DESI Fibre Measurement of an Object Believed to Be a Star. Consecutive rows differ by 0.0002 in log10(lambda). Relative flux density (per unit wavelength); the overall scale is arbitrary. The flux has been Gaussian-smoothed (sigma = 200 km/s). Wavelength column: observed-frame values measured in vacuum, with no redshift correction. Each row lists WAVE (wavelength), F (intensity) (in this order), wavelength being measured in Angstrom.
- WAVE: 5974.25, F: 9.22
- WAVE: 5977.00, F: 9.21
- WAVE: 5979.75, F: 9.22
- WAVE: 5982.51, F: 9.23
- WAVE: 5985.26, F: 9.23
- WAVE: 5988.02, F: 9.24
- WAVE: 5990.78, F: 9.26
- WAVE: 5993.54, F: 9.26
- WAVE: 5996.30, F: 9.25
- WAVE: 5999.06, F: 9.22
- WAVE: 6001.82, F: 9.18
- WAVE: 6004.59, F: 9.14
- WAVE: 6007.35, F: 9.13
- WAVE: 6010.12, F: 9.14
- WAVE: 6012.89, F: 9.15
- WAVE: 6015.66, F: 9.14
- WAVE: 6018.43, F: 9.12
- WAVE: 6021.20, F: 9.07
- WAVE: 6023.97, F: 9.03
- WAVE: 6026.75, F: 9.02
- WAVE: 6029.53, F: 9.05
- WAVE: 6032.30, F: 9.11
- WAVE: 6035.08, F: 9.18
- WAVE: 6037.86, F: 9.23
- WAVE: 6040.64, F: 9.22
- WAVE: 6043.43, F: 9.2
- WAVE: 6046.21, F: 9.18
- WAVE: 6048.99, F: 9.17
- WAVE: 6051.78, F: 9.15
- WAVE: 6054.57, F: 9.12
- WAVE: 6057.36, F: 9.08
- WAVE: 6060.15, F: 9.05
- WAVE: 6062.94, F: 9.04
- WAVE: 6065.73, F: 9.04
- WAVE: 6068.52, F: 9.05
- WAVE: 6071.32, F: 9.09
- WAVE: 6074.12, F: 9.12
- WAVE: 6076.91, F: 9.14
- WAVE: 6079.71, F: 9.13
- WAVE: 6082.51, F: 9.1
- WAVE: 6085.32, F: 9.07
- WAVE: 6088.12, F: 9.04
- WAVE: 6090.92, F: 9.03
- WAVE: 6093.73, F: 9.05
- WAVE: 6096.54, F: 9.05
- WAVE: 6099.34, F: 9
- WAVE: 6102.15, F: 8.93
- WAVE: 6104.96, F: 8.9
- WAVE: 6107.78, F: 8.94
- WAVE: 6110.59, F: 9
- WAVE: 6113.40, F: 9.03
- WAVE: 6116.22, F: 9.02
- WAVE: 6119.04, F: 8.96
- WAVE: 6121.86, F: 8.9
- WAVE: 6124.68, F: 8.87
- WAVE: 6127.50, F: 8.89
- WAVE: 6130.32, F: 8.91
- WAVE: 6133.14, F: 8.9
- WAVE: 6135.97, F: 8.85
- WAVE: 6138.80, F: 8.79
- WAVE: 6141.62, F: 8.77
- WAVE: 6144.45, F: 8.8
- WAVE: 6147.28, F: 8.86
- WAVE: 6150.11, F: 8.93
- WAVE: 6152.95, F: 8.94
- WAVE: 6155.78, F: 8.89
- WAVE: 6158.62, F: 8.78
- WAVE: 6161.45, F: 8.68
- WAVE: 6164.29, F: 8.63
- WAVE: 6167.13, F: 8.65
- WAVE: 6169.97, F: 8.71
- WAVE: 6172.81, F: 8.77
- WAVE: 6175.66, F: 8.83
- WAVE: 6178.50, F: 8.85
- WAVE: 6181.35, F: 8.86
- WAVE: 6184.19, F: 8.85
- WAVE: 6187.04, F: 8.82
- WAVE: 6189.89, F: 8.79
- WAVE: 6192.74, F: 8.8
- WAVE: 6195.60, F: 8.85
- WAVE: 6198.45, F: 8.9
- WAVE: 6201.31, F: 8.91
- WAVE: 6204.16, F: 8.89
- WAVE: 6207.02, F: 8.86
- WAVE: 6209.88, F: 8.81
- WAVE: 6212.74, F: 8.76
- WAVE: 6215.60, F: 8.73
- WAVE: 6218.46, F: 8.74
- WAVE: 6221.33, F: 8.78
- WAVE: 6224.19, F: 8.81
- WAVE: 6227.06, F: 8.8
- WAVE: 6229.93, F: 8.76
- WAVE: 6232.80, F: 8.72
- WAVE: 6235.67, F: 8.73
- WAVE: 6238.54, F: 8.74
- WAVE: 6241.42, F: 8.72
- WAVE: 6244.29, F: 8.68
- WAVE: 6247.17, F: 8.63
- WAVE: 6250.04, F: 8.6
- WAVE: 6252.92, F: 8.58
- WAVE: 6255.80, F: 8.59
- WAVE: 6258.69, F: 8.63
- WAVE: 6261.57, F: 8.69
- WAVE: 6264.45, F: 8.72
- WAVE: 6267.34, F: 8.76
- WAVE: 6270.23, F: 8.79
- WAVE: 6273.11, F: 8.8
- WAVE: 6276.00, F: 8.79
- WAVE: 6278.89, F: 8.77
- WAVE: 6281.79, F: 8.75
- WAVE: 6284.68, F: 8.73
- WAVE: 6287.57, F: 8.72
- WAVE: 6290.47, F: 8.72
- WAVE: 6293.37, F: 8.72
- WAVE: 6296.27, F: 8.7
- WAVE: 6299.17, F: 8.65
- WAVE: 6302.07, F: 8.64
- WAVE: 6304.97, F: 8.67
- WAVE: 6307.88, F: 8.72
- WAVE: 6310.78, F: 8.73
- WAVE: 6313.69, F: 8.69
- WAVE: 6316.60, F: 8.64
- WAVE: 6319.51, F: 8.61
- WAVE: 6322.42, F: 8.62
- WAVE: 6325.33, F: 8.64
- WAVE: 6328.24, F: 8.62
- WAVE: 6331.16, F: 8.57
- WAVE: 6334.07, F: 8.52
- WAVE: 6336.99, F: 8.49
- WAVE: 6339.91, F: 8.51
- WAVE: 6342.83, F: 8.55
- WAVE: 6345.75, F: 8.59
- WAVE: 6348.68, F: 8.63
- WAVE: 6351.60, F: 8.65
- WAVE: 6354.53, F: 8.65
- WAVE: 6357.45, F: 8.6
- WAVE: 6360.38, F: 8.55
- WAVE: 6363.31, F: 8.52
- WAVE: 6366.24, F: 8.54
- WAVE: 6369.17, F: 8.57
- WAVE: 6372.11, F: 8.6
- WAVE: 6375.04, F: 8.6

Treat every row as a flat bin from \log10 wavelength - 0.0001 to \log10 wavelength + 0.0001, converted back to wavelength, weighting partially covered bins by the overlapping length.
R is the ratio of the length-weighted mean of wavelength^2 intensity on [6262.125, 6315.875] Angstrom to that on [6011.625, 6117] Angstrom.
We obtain 1.03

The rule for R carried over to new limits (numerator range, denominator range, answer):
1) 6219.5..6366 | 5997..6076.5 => 1.03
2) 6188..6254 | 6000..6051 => 1.02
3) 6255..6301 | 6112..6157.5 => 1.03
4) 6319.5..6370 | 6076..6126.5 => 1.03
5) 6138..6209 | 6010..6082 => 1.01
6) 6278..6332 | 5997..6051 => 1.04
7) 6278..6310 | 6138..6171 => 1.04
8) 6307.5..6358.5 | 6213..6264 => 1.02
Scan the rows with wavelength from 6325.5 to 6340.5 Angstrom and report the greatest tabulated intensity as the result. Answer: 8.62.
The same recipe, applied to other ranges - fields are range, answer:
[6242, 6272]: 8.79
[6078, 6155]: 9.13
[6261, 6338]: 8.8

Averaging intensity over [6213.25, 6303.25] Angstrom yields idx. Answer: 8.72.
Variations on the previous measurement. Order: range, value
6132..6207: 8.82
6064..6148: 8.98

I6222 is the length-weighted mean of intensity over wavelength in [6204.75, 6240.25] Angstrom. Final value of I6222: 8.77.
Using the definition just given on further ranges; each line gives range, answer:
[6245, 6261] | 8.61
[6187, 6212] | 8.85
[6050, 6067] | 9.08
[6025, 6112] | 9.08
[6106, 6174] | 8.85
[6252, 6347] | 8.66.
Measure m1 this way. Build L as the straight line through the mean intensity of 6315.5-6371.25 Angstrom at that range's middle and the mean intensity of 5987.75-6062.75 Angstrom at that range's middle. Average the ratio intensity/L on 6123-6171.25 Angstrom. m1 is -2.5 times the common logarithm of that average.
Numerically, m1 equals 0.01 mag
